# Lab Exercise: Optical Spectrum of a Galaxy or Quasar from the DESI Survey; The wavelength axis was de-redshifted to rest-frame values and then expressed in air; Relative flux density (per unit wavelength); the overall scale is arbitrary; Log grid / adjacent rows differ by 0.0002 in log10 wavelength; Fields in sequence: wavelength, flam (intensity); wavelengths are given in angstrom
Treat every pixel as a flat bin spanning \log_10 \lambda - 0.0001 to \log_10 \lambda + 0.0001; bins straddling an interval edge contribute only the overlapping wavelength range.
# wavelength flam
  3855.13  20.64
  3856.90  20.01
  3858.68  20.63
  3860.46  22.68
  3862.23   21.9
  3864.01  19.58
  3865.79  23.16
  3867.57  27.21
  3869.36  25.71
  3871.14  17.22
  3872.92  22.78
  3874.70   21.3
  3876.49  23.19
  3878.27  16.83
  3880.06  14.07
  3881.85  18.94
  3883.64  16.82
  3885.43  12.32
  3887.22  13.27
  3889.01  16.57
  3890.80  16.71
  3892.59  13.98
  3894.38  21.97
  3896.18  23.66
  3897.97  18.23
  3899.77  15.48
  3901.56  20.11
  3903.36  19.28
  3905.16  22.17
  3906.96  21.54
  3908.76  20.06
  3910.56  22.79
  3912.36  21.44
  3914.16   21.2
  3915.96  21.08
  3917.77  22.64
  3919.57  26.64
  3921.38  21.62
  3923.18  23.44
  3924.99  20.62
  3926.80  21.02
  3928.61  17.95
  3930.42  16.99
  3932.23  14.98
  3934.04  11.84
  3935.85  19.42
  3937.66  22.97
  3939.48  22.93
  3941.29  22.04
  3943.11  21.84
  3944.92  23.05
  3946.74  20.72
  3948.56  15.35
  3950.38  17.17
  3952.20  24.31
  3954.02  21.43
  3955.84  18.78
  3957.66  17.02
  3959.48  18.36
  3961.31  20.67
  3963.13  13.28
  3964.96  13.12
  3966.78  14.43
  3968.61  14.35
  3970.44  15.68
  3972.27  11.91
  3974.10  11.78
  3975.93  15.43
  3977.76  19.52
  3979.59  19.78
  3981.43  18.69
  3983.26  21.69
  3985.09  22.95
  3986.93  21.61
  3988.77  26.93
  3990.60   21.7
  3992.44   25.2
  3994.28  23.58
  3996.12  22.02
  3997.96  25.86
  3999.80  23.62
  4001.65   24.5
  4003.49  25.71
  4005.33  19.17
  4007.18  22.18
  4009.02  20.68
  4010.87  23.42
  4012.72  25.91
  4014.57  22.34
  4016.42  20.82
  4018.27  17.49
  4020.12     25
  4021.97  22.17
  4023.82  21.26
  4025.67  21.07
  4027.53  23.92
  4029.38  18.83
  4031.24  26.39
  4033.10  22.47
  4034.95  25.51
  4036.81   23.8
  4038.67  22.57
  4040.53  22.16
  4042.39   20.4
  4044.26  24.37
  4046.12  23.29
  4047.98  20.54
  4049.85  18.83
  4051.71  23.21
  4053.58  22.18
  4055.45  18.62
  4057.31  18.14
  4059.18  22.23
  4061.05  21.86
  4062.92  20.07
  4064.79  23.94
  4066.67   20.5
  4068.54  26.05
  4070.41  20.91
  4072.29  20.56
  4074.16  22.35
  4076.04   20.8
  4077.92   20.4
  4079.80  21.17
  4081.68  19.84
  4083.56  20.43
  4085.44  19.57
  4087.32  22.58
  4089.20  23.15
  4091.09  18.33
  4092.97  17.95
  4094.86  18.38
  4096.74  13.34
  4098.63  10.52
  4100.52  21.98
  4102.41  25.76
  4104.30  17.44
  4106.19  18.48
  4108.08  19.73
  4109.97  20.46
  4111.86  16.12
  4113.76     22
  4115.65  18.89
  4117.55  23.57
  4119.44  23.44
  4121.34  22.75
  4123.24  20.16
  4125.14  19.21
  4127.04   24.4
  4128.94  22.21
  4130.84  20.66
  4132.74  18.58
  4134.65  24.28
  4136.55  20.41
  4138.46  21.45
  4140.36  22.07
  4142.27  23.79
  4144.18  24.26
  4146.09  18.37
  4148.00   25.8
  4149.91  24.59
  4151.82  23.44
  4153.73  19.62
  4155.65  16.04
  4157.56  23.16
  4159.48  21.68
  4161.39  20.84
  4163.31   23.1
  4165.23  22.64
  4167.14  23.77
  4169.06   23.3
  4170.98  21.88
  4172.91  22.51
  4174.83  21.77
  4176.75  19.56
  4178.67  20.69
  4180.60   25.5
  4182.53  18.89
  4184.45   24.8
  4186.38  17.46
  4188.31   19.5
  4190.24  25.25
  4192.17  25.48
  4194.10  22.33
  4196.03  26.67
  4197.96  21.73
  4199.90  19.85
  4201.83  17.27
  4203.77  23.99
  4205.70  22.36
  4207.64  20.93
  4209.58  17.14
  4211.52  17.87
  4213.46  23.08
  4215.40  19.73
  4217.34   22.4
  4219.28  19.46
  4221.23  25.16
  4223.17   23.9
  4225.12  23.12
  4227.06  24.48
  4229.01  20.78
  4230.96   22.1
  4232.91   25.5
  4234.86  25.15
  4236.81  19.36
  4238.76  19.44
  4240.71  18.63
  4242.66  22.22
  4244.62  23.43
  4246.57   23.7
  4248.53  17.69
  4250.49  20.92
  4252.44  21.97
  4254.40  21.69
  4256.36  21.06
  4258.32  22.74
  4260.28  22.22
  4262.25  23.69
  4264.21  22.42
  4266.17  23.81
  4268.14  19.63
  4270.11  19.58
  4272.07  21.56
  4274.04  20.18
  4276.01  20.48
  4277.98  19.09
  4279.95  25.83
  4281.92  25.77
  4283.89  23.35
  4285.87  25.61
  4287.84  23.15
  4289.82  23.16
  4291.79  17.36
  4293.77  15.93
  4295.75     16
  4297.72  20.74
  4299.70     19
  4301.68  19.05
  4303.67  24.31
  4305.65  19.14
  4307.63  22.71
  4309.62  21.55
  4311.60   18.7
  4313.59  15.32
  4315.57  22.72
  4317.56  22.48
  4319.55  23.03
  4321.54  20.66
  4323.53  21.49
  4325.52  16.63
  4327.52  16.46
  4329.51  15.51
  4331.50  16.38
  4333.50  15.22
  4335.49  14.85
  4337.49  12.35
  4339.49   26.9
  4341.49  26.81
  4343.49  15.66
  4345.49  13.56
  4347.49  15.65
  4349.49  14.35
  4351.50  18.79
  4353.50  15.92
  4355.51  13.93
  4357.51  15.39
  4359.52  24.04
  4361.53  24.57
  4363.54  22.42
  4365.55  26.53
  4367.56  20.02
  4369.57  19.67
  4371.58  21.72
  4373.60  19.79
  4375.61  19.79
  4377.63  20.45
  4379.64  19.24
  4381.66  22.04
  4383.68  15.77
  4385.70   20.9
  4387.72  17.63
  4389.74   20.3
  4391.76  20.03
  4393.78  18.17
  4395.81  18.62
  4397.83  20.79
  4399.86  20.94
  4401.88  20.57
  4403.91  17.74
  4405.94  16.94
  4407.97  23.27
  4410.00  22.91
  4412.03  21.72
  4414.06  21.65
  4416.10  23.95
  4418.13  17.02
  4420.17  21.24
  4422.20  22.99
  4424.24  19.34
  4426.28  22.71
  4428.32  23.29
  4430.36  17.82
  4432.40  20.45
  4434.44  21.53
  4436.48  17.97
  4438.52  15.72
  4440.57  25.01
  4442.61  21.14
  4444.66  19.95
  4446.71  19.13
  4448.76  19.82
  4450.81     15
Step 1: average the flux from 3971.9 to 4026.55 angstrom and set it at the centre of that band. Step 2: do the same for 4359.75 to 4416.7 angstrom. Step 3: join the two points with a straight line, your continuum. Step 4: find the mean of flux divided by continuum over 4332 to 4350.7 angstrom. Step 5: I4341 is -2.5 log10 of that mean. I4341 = 0.20 mag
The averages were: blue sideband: 21.6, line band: 17.2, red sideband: 20.7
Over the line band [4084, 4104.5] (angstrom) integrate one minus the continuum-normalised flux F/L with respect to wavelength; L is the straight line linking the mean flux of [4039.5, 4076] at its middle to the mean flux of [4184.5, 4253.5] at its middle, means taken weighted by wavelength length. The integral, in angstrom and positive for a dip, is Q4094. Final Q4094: 2.4 angstrom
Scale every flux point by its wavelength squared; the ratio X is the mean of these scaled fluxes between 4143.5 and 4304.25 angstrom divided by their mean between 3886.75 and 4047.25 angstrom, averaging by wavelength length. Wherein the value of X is 1.2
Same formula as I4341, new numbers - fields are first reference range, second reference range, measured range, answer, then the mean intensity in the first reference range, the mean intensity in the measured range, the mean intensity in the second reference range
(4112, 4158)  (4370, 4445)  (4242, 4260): -0.03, 21.7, 21.7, 20.3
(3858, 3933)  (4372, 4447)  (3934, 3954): -0.03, 20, 20.6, 20.3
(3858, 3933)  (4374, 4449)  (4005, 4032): -0.10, 20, 22.1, 20.2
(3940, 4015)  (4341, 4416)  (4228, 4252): -0.09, 20.2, 21.6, 19.7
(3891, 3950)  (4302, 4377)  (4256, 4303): -0.10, 20.2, 21.3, 19.3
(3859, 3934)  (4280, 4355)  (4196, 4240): -0.11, 19.9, 21.7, 19.4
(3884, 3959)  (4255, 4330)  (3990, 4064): -0.12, 19.7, 22.3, 20.9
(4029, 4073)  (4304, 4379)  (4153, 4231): -0.05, 22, 21.8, 19.3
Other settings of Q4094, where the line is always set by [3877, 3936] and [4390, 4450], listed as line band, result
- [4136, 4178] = -5.0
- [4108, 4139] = -2.4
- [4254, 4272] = -1.7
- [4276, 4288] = -2.1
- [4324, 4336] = 2.4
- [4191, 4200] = -1.7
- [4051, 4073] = -2.4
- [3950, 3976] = 3.5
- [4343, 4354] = 2.5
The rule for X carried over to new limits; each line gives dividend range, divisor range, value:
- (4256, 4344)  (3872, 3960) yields 1.26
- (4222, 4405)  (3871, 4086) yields 1.17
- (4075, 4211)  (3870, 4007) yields 1.19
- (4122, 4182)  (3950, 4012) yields 1.19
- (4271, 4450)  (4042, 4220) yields 1.05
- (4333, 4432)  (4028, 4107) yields 1.10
